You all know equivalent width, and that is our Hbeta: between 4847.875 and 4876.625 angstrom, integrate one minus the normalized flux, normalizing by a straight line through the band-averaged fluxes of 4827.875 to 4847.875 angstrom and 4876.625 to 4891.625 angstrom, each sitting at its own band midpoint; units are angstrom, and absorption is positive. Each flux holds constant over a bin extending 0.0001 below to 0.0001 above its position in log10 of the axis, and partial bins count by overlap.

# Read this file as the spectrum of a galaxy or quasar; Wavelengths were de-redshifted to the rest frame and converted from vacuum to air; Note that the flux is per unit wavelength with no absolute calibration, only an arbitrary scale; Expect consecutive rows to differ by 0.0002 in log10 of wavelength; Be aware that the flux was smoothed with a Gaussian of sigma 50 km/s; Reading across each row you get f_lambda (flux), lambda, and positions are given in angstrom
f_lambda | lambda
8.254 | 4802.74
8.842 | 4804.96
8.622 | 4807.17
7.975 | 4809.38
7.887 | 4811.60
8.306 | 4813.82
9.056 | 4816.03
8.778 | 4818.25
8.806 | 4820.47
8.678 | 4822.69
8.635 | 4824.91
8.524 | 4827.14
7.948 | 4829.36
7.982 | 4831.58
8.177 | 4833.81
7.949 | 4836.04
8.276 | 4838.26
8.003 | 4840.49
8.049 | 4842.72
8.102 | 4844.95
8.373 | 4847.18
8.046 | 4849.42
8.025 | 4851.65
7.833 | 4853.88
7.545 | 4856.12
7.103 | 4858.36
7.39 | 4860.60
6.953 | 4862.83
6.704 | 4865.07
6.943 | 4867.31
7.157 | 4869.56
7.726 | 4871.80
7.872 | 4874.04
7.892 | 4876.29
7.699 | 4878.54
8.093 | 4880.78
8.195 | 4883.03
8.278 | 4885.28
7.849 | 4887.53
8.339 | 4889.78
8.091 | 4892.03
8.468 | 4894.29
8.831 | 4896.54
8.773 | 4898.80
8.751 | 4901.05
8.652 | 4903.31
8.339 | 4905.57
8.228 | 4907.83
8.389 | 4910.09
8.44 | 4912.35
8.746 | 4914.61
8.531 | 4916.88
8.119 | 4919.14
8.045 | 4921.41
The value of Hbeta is 2.2 angstrom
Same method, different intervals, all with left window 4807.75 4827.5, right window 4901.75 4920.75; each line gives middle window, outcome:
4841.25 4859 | 1.2 angstrom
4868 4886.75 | 1.4 angstrom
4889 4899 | 0.0 angstrom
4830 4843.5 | 0.7 angstrom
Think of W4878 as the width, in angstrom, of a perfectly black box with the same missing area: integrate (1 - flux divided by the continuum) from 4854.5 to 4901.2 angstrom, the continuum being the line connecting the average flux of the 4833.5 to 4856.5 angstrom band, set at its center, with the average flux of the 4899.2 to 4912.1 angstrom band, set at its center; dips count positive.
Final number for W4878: 2.6 angstrom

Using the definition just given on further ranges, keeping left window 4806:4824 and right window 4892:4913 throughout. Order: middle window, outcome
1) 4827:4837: 0.52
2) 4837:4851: 0.63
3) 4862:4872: 1.73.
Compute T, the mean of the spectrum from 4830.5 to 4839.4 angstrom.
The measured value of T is 8.09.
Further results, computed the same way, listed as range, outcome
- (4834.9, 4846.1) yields 8.08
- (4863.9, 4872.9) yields 7.13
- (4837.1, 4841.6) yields 8.15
